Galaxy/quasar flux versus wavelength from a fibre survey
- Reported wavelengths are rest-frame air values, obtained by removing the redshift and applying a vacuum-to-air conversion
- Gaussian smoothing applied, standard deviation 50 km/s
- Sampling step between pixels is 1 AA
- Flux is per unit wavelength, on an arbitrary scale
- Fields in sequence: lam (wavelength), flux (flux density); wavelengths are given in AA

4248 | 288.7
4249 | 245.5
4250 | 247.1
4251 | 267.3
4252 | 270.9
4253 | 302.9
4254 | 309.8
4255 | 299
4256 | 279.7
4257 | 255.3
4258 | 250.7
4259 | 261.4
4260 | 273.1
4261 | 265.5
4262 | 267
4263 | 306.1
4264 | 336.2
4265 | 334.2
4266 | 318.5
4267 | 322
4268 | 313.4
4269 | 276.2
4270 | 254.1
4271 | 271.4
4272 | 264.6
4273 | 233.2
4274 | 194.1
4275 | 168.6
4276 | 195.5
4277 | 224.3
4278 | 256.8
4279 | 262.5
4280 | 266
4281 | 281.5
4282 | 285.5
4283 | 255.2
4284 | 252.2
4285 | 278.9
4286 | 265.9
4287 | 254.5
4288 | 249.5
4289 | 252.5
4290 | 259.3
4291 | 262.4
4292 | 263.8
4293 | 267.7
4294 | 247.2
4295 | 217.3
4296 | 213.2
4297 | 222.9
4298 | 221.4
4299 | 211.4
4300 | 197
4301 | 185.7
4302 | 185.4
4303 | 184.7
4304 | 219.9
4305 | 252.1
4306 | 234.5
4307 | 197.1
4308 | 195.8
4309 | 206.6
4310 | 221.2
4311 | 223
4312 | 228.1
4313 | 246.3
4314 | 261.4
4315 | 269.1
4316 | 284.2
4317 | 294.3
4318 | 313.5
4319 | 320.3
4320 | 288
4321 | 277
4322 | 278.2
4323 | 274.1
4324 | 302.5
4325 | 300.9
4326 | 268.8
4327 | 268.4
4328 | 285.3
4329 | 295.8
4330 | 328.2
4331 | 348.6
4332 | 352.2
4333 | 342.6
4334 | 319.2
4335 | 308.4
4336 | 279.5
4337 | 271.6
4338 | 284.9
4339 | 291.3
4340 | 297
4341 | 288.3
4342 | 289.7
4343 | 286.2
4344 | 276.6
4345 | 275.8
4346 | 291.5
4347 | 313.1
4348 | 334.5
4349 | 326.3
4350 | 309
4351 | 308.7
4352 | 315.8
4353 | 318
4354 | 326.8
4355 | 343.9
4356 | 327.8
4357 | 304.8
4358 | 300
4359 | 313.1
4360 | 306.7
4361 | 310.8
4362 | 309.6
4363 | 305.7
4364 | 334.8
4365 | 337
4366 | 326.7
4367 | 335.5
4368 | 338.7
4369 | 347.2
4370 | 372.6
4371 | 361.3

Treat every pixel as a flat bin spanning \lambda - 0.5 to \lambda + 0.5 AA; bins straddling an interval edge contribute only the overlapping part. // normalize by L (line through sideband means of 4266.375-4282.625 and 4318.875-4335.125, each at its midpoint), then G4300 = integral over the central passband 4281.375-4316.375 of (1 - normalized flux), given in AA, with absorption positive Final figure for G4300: 5.1 AA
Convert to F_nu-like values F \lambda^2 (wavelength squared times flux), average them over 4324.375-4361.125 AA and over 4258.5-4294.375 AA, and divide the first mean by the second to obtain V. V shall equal 1.19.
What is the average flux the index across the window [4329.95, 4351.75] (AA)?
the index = 305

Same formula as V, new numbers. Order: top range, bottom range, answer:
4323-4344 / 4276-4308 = 1.28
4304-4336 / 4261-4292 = 1.06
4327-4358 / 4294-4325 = 1.29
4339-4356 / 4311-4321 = 1.13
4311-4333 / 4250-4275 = 1.07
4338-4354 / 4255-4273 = 1.10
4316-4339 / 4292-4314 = 1.38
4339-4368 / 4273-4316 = 1.36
